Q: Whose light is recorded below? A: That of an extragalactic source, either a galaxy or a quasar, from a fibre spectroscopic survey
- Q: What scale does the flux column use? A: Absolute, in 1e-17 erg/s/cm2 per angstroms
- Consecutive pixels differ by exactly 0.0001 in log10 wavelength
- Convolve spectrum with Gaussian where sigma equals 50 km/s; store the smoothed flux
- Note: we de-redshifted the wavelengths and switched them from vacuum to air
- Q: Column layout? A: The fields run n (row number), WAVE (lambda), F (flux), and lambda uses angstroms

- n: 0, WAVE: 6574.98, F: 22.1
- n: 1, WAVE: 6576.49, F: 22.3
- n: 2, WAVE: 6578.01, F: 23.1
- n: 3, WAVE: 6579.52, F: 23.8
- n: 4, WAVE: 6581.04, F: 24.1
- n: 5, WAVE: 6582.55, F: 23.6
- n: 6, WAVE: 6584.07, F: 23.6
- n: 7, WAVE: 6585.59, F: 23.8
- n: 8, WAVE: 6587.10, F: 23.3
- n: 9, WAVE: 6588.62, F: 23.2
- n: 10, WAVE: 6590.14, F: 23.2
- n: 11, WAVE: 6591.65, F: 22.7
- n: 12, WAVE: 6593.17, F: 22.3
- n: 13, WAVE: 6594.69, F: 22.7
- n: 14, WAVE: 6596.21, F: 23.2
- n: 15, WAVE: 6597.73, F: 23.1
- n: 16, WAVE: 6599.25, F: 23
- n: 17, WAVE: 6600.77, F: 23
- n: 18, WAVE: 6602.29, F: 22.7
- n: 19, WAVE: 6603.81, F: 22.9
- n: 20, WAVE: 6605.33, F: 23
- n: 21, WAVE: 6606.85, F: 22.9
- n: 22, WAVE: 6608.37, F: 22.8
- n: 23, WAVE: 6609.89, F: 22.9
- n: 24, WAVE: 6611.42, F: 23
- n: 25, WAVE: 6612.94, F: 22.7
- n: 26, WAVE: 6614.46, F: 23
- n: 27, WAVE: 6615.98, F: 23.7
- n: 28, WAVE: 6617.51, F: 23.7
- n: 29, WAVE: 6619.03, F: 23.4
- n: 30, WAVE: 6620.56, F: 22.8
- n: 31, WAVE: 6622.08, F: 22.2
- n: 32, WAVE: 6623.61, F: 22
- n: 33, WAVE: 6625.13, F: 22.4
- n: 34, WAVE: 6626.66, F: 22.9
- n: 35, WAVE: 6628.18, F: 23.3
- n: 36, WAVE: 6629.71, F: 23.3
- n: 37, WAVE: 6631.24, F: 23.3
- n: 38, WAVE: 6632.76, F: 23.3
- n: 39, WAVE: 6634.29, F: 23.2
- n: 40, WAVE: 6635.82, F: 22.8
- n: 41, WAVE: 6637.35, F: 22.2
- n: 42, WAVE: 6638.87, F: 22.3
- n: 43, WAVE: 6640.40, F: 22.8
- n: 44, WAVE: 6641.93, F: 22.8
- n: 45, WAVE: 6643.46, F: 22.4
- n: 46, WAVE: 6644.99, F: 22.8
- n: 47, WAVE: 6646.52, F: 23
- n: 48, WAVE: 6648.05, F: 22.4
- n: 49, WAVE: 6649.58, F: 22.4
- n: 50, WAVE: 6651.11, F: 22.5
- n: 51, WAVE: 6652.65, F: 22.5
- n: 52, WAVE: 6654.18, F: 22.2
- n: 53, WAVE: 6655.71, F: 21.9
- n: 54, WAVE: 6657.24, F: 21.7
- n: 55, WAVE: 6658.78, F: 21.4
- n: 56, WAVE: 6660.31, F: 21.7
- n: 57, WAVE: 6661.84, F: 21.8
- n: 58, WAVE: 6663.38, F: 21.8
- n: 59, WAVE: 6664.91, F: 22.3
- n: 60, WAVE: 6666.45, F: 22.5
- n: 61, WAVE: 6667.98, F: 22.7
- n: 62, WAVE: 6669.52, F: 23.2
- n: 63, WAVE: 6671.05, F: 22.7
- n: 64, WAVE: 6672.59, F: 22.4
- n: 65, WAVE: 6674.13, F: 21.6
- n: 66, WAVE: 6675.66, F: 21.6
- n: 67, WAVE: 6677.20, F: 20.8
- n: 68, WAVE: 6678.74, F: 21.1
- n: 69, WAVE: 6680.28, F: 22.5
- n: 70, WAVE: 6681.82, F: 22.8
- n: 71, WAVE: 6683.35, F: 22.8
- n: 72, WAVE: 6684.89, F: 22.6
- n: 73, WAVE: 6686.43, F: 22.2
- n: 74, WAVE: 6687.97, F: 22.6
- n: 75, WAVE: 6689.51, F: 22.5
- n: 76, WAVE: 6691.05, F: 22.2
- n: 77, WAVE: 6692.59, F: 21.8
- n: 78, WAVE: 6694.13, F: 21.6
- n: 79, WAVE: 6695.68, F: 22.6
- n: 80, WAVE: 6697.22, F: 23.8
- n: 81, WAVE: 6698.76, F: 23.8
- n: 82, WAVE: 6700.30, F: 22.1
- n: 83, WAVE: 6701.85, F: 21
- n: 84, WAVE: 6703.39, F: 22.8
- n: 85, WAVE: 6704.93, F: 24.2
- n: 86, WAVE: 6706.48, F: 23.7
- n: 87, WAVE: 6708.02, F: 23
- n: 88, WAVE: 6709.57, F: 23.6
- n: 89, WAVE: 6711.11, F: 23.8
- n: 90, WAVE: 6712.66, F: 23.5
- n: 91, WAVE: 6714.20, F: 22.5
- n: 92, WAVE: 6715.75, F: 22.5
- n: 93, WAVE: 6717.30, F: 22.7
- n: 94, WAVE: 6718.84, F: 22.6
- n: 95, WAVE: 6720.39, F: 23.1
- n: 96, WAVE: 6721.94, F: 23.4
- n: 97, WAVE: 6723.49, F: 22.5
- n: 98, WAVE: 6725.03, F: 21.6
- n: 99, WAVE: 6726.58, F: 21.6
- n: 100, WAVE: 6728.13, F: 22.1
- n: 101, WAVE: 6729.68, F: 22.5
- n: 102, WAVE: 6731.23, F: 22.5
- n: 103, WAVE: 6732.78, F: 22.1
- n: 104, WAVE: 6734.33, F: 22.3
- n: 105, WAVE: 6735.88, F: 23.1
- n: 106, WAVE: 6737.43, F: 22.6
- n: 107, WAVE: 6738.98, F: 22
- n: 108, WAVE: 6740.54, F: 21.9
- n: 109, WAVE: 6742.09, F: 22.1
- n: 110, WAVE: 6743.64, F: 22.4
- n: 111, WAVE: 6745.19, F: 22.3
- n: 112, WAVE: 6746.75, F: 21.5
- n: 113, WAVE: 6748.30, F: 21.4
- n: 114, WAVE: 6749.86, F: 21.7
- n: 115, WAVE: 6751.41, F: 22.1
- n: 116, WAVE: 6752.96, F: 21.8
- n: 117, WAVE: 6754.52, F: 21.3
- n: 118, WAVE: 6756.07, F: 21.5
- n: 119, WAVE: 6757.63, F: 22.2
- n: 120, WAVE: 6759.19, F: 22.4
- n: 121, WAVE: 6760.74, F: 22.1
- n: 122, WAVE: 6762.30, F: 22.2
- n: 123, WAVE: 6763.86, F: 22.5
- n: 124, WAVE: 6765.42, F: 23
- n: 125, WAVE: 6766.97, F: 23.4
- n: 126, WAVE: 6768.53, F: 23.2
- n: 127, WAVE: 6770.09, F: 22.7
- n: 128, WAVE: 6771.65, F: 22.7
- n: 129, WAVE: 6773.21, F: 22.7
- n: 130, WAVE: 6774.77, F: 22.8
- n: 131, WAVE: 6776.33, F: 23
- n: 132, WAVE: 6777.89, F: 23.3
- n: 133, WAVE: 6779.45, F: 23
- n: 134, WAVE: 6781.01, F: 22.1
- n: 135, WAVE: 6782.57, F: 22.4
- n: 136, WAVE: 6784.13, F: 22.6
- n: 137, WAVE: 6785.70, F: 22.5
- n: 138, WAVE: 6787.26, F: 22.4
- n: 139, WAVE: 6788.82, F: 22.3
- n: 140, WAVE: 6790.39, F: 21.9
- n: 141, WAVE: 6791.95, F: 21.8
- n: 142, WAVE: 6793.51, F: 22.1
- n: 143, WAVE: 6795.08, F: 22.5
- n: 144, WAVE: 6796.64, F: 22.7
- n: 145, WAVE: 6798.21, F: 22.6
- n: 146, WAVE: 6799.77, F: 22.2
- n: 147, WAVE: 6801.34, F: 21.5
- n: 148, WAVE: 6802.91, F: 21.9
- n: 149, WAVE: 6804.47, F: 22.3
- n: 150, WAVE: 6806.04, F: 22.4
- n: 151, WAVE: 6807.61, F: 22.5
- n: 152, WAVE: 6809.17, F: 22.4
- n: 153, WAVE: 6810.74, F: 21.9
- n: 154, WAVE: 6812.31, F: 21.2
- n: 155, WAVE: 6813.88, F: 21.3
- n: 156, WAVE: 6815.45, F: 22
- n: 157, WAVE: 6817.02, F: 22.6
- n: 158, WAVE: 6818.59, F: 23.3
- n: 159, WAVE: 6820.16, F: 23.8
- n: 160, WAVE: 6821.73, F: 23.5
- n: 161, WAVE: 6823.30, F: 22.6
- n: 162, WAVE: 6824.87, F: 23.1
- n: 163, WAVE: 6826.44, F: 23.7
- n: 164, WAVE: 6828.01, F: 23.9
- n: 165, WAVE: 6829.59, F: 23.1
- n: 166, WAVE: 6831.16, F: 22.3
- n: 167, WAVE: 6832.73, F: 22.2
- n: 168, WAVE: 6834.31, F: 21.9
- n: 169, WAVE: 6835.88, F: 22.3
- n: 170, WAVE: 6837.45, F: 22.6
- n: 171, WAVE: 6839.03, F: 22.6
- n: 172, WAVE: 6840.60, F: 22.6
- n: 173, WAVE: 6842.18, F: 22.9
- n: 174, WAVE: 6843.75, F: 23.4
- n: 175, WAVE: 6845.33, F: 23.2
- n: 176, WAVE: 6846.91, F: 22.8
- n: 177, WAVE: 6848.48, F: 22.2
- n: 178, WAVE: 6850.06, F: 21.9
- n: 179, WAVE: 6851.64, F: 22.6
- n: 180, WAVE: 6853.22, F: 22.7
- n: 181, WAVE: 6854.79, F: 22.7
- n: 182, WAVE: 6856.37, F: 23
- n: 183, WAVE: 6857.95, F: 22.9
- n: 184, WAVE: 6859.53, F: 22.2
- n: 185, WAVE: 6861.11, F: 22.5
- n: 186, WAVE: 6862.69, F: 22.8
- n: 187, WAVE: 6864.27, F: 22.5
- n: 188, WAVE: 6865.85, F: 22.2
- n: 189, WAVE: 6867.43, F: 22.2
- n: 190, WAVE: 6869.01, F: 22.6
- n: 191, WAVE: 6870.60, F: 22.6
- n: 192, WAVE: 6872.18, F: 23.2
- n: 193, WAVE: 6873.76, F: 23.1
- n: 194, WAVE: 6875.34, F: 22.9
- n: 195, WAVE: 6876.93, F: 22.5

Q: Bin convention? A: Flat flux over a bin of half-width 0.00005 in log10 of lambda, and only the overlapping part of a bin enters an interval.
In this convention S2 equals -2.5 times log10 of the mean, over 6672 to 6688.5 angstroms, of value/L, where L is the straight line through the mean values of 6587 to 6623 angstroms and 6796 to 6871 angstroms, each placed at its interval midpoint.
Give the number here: 0.04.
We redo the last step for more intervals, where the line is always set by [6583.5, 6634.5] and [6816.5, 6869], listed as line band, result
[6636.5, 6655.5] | 0.02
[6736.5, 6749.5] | 0.04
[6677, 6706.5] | 0.02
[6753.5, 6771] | 0.02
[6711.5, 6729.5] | 0.01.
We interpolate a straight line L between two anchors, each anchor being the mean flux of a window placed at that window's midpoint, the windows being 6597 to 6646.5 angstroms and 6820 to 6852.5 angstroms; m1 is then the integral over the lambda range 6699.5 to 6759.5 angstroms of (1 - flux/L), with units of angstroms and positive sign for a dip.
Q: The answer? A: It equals 1.1 angstroms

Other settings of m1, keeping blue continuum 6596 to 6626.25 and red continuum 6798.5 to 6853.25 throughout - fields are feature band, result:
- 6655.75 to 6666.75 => 0.5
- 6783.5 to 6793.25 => 0.2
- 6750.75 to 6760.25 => 0.3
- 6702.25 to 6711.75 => -0.3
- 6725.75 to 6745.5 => 0.4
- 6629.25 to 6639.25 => 0.0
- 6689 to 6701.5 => 0.1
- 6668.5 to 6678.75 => 0.4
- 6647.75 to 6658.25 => 0.3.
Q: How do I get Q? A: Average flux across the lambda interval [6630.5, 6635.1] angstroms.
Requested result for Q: 23.3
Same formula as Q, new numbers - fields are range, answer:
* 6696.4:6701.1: 23.2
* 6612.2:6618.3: 23.3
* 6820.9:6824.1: 23.1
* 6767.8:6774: 22.8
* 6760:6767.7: 22.6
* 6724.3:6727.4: 21.6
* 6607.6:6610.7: 22.8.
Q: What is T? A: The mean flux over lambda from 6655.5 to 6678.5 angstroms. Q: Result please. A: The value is 22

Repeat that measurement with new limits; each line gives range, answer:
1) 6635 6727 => 22.5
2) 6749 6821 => 22.4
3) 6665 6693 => 22.3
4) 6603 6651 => 22.9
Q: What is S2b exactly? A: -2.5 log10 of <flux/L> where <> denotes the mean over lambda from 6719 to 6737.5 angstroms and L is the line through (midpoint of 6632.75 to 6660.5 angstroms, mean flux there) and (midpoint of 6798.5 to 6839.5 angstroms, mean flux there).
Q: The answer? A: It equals 0.00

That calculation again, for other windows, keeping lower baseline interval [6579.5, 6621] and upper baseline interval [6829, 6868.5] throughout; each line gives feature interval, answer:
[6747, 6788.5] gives 0.02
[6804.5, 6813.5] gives 0.03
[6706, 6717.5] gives -0.01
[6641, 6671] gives 0.03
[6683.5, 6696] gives 0.03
